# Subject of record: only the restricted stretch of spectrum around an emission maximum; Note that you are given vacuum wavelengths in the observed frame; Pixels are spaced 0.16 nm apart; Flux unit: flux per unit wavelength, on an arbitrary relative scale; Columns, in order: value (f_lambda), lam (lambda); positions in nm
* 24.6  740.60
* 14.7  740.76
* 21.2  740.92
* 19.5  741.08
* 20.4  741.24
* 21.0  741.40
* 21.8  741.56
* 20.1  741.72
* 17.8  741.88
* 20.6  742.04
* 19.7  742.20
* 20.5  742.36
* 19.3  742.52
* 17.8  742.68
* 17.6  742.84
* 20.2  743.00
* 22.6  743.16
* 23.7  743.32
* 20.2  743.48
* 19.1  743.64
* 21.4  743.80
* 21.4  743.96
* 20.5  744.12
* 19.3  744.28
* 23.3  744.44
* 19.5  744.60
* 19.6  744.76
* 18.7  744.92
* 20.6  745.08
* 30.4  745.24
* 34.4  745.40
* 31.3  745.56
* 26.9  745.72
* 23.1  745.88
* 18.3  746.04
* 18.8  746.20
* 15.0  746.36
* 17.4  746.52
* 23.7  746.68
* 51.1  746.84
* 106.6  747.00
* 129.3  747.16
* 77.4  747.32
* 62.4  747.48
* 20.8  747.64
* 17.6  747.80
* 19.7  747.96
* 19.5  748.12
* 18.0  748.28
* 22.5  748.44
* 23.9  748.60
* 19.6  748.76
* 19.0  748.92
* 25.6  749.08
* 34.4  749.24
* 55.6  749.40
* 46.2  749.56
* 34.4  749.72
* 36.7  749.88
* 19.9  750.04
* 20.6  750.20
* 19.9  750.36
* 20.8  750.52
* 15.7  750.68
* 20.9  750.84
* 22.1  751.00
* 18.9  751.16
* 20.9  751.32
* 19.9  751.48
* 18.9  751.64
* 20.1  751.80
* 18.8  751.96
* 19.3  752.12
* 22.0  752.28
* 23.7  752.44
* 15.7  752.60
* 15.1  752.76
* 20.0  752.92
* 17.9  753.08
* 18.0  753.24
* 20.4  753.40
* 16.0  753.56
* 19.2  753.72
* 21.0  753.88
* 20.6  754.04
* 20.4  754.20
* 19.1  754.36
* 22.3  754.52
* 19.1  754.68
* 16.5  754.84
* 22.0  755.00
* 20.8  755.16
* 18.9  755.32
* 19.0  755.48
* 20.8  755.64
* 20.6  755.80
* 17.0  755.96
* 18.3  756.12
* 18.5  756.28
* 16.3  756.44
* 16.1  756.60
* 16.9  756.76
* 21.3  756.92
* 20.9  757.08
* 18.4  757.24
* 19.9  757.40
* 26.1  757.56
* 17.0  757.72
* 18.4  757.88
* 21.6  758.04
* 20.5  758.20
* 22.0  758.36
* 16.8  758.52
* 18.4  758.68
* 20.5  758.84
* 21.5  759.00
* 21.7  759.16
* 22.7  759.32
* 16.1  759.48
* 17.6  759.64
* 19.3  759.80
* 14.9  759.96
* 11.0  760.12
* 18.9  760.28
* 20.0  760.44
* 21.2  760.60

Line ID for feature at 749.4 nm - [N II]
